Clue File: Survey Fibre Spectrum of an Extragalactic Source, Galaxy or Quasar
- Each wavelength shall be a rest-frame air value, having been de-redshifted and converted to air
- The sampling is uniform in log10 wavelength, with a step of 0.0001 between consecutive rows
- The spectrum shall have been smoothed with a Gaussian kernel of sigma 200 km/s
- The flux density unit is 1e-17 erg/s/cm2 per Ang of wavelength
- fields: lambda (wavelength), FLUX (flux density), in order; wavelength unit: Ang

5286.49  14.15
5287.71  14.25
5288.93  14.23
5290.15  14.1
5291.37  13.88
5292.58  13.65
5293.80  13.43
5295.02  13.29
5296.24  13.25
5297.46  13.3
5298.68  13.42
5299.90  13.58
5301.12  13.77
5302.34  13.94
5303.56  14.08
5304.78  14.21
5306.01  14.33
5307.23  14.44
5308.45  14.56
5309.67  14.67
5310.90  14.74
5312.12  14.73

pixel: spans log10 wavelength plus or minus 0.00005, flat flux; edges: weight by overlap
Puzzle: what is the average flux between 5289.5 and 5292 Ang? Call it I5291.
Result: 14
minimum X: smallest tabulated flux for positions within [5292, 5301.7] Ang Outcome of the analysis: 13.25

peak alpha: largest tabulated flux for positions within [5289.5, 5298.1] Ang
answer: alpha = 14.1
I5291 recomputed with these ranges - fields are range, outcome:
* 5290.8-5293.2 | 13.8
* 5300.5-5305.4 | 14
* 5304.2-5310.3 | 14.4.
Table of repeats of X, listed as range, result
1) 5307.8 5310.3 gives 14.56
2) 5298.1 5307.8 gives 13.42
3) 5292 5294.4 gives 13.43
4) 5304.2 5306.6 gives 14.21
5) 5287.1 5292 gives 13.88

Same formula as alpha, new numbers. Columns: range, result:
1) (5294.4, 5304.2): 14.08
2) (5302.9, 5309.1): 14.56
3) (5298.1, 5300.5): 13.58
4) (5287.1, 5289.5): 14.25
